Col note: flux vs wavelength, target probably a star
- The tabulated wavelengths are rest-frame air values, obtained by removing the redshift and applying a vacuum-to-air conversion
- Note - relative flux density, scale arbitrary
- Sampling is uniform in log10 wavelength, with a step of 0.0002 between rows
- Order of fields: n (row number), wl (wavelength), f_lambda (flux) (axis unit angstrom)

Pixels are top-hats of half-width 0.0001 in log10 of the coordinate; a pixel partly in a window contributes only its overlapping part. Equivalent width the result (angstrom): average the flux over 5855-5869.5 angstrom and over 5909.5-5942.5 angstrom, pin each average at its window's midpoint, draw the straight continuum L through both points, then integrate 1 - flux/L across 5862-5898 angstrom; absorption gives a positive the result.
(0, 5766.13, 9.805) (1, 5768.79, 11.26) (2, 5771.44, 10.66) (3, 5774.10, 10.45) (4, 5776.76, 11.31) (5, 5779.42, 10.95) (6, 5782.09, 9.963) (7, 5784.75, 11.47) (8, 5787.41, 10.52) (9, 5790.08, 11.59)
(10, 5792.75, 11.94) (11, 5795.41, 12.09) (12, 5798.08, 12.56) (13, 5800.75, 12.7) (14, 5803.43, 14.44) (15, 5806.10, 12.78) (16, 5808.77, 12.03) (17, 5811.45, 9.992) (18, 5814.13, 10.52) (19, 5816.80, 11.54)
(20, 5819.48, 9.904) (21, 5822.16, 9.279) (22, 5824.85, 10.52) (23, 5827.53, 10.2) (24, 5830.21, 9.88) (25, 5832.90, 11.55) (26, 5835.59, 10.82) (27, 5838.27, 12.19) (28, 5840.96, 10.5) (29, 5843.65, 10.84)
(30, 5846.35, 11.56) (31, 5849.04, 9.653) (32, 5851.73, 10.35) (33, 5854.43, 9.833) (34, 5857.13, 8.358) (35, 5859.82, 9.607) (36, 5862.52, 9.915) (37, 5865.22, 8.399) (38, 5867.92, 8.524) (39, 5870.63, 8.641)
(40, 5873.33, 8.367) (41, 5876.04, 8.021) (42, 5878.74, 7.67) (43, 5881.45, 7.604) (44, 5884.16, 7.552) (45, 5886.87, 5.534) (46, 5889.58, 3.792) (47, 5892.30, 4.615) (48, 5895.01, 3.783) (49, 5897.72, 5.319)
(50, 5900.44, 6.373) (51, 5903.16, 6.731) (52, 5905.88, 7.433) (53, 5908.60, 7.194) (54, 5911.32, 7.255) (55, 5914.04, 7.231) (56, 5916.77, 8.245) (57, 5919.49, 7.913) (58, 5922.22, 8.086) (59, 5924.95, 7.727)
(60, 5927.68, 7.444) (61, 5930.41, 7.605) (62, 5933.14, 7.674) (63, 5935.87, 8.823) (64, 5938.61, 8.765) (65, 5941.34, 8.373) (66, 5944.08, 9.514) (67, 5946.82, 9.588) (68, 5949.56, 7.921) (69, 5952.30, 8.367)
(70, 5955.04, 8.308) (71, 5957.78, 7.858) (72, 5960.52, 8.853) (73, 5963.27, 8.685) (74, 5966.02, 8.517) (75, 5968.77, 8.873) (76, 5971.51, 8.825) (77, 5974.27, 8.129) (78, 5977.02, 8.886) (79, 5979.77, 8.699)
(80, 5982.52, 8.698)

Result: 7.3 angstrom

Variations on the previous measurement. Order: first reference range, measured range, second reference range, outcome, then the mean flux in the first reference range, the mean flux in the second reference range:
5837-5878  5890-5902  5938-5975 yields 5.5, 9.61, 8.62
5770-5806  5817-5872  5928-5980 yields 2.7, 11.6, 8.52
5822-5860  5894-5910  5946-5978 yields 5.5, 10.4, 8.55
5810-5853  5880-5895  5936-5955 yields 6.3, 10.6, 8.73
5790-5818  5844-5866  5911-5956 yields 1.5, 12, 8.19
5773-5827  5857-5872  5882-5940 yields -0.3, 11.3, 6.92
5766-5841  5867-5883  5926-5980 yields 2.9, 11.2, 8.48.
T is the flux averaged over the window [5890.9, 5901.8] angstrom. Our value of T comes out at 5.02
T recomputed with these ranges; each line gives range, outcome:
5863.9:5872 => 8.52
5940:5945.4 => 8.94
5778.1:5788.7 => 10.7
